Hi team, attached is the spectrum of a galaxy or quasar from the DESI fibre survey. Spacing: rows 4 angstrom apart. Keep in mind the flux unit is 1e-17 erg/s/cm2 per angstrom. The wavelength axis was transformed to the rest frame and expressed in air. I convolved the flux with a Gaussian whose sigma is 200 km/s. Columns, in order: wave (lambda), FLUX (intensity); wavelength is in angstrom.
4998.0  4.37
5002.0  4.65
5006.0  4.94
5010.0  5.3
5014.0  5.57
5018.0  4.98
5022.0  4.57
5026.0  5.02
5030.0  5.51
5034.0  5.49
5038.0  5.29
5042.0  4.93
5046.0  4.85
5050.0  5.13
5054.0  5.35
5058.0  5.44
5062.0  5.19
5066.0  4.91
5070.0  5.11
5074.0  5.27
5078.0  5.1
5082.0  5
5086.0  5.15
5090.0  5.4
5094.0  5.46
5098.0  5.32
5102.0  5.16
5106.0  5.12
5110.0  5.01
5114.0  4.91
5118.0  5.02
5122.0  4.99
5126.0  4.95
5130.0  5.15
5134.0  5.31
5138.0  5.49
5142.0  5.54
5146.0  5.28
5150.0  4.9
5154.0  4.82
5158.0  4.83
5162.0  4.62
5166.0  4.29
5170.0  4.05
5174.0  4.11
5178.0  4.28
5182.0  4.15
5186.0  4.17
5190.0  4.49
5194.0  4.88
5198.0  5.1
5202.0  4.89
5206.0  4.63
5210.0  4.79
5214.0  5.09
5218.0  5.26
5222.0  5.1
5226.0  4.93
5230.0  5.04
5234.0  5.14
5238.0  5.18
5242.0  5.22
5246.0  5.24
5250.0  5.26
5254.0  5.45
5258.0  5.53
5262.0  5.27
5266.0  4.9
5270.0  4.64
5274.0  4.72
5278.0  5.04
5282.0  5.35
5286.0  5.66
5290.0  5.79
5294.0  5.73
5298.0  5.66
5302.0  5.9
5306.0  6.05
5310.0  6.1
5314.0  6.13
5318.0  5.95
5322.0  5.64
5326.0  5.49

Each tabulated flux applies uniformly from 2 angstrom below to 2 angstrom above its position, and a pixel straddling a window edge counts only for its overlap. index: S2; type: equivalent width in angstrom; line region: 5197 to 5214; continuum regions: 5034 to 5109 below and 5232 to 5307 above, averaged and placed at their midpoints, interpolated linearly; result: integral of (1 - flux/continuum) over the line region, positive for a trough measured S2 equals 1.4 angstrom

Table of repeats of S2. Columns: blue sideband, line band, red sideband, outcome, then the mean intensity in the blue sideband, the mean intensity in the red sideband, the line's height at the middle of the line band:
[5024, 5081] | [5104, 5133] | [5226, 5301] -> 0.99 angstrom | 5.18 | 5.27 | 5.21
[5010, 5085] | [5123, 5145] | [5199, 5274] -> -0.67 angstrom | 5.15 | 5.08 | 5.12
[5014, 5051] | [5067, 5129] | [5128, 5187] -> -2.65 angstrom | 5.11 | 4.74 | 4.92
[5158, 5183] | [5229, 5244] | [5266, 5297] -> -0.86 angstrom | 4.3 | 5.26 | 4.87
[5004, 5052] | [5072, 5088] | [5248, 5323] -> 0.24 angstrom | 5.13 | 5.51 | 5.21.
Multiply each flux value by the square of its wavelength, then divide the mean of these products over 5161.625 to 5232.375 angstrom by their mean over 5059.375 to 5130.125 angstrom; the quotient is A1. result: 0.9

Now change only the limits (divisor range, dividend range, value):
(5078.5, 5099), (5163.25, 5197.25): 0.86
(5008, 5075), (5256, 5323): 1.18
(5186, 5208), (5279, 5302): 1.23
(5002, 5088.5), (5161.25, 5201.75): 0.91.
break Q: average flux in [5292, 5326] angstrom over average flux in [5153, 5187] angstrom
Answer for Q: 1.3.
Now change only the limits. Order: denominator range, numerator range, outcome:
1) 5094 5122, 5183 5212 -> 0.92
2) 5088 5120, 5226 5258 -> 1.01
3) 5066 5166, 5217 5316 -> 1.05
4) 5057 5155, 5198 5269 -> 0.99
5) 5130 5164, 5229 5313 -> 1.06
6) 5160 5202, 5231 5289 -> 1.17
